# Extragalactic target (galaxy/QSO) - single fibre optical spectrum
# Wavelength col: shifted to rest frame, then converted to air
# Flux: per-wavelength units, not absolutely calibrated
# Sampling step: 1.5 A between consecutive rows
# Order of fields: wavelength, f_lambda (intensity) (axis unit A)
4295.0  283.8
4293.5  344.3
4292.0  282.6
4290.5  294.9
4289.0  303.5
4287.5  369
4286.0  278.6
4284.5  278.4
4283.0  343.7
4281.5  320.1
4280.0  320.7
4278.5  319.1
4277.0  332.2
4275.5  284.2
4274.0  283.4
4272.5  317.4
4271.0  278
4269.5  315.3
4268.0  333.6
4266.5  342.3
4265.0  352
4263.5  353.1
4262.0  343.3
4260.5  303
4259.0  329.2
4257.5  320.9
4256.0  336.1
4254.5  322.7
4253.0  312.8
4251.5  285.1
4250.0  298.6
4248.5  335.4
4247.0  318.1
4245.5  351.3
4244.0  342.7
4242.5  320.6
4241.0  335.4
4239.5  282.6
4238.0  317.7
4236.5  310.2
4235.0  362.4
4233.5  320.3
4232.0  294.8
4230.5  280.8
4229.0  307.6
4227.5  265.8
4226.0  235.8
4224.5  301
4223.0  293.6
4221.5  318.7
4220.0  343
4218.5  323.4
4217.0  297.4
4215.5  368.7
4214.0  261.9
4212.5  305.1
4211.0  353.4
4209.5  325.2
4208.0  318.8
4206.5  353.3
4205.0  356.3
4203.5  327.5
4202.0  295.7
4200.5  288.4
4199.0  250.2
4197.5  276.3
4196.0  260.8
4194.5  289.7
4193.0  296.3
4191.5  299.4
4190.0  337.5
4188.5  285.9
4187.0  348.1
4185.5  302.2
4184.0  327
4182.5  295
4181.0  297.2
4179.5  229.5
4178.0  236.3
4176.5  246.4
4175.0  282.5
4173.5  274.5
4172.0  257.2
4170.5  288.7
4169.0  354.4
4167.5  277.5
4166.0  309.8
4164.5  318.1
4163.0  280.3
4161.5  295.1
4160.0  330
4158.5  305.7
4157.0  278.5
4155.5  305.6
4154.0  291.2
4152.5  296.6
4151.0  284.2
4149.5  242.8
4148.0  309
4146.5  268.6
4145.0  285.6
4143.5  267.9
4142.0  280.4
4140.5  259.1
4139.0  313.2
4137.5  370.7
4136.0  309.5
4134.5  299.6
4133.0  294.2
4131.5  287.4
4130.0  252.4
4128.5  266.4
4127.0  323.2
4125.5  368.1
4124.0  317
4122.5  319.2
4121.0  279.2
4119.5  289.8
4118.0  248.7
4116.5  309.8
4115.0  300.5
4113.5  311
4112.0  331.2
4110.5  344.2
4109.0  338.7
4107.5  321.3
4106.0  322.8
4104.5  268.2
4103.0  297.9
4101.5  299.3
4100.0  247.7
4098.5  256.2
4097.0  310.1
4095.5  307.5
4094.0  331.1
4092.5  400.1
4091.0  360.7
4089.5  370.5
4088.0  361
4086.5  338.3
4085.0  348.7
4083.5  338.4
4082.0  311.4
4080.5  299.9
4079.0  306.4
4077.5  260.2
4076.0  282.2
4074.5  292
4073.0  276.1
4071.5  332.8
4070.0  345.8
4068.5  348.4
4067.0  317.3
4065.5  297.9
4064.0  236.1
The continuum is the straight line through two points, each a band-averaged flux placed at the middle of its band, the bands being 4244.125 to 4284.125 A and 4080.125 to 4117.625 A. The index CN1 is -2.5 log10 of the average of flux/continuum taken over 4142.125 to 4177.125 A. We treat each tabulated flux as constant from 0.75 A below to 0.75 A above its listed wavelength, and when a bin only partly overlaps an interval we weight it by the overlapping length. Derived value 0.11 mag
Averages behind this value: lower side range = 321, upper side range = 321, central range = 289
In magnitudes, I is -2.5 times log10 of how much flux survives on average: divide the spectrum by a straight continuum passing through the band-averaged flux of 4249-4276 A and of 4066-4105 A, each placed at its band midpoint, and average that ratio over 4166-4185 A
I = 0.13 mag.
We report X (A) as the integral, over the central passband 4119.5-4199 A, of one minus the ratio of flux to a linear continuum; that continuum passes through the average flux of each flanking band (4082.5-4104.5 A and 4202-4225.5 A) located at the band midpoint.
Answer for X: 7.24 A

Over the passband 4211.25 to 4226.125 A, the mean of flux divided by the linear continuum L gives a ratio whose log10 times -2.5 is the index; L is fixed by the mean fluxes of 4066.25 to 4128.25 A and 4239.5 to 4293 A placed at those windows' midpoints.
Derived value 0.03 mag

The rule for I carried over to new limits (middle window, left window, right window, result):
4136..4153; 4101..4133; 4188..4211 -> 0.06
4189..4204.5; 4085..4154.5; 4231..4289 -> 0.07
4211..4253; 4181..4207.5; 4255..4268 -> 0.04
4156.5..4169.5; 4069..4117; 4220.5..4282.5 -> 0.04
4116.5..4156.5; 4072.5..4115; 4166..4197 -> 0.03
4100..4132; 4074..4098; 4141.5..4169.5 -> 0.03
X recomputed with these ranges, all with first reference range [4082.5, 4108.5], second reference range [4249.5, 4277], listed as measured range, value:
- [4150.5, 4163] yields 0.9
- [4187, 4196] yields 0.5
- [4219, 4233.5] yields 1.1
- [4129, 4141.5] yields 0.9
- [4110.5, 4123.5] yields 0.8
